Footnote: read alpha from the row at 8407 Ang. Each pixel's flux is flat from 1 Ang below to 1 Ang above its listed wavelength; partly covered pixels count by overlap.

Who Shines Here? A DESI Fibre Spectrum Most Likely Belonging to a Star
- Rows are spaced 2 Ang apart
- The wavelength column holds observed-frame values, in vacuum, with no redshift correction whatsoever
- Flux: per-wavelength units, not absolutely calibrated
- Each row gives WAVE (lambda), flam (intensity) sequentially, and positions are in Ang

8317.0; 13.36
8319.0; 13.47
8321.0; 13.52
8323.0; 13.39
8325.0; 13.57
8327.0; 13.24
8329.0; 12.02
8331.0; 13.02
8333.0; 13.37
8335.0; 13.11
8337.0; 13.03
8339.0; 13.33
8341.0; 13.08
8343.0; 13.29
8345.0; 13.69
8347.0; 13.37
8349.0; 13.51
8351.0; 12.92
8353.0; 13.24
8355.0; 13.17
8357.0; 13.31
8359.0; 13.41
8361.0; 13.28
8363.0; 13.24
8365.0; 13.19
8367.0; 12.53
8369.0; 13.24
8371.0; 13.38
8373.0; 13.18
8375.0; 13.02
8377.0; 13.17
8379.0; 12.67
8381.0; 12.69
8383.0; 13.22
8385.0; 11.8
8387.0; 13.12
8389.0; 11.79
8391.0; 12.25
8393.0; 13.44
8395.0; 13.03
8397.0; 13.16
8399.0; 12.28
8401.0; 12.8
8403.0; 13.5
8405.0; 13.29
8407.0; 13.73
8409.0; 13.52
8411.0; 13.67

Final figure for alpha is 13.73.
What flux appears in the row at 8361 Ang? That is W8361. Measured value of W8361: 13.28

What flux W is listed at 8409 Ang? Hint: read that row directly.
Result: 13.52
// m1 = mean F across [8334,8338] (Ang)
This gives 13.1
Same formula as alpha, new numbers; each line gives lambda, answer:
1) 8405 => 13.29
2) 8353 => 13.24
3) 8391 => 12.25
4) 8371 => 13.38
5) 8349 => 13.51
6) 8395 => 13.03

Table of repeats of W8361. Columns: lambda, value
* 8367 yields 12.53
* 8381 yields 12.69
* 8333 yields 13.37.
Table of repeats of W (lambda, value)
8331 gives 13.02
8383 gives 13.22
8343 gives 13.29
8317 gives 13.36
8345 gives 13.69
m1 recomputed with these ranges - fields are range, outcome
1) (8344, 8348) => 13.5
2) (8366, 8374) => 13.1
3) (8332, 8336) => 13.2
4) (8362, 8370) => 13.1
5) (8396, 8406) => 13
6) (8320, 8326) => 13.5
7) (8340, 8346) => 13.4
